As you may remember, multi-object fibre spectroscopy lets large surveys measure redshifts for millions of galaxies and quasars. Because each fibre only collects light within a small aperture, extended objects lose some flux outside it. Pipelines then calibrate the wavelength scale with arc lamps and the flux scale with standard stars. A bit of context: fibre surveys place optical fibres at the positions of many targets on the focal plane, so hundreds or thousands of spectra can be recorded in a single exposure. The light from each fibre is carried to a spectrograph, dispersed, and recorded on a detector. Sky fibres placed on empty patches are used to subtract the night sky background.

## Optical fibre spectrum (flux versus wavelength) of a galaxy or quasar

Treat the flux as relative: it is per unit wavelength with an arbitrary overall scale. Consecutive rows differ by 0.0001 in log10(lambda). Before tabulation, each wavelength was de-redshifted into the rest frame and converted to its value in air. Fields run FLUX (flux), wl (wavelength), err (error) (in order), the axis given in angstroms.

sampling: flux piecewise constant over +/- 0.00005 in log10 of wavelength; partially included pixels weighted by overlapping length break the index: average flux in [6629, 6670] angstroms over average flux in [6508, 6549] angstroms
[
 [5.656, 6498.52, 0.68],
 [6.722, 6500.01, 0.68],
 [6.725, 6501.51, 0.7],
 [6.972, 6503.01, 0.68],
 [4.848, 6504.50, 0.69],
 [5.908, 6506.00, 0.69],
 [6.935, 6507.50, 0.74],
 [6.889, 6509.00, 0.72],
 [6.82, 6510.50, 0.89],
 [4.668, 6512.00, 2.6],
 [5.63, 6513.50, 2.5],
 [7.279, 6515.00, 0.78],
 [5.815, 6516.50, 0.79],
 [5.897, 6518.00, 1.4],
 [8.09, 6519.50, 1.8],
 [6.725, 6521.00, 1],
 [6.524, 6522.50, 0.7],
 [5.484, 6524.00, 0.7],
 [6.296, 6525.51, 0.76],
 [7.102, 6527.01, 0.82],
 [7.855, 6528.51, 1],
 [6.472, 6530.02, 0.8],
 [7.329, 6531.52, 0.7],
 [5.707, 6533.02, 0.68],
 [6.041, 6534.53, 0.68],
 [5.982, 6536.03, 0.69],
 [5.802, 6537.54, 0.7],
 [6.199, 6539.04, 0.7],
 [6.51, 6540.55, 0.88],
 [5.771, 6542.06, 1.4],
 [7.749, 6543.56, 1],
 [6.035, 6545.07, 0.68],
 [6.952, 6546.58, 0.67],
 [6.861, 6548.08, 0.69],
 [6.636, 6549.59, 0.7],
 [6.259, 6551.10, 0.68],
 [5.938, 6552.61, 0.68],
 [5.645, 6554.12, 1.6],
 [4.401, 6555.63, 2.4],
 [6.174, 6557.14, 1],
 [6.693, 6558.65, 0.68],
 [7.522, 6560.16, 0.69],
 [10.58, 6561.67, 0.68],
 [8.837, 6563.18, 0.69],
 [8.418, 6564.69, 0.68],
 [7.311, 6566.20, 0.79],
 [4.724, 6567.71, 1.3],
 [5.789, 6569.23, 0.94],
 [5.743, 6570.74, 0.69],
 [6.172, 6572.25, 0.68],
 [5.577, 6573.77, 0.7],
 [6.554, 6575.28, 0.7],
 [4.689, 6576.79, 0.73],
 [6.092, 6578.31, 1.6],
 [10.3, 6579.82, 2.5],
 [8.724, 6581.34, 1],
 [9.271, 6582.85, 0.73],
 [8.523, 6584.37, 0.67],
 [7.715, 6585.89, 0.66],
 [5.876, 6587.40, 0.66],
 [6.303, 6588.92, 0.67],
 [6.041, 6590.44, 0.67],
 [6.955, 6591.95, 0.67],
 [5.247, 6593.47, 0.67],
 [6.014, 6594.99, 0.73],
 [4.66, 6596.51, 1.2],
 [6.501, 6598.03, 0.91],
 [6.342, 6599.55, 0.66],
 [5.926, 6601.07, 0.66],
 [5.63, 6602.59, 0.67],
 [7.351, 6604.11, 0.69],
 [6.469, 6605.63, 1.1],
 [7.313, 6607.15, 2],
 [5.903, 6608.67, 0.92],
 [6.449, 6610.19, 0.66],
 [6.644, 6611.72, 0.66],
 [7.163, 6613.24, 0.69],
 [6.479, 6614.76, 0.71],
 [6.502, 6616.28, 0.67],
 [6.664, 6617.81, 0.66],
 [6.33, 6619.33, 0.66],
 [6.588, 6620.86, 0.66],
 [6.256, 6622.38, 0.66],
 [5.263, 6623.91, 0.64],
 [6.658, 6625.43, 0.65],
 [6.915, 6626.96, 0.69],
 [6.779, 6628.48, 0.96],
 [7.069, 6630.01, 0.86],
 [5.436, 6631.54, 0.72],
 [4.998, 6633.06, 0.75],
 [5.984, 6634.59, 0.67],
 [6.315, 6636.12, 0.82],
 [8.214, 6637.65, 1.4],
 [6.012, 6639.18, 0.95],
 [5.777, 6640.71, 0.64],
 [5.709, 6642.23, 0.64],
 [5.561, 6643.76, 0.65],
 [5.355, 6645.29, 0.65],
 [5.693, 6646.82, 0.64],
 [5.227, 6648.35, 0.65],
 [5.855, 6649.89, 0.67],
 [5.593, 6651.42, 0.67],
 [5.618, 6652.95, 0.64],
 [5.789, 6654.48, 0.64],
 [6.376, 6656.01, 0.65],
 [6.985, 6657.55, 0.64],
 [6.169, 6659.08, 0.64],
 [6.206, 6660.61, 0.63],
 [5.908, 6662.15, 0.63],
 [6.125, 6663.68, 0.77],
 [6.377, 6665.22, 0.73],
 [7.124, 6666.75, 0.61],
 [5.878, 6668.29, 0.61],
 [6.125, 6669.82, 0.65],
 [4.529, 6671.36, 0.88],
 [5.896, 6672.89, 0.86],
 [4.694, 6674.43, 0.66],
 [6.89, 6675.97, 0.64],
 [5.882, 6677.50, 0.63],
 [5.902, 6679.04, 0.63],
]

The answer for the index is 0.9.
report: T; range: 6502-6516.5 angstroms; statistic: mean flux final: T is 6.2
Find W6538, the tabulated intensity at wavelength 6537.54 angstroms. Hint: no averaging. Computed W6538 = 5.802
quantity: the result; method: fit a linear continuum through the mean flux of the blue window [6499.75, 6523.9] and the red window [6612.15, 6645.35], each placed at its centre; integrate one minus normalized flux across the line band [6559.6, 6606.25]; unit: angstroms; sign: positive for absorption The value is -3.7 angstroms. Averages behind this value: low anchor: 6.37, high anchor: 6.3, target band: 6.83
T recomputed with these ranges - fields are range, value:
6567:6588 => 6.85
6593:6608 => 6.16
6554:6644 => 6.57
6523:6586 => 6.76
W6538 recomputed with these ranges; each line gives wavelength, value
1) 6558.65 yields 6.693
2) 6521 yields 6.725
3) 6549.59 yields 6.636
